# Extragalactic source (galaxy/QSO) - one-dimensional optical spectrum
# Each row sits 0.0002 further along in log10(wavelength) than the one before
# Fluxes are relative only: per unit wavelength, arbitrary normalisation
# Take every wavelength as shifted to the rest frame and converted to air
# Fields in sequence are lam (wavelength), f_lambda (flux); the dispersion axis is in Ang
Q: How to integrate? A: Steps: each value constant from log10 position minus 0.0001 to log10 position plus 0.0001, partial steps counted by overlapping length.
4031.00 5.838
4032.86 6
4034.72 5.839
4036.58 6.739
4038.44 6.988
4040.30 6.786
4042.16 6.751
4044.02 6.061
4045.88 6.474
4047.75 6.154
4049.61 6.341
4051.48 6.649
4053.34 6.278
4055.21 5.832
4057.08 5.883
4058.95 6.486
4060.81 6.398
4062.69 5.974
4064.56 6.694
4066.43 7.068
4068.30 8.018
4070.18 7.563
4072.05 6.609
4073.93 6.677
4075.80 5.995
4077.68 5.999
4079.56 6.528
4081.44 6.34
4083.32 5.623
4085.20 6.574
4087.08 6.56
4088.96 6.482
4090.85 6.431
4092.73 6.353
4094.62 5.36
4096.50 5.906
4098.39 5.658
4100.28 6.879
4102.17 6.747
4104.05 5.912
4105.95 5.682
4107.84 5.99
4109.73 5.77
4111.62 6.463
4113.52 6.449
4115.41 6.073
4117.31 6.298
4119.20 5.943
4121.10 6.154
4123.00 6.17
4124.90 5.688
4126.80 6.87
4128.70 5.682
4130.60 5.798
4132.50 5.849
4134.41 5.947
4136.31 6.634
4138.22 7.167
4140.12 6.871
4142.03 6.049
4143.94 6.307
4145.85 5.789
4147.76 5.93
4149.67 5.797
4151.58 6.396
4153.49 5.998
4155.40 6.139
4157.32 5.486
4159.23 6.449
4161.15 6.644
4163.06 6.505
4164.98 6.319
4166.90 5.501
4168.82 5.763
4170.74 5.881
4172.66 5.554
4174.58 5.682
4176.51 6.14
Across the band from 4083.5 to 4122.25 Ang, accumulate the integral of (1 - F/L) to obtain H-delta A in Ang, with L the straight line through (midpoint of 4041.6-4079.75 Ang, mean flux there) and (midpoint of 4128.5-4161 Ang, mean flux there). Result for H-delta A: 0.9 Ang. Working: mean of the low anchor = 6.49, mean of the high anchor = 6.16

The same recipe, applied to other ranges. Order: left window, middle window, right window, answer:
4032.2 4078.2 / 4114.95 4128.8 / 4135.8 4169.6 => 0.4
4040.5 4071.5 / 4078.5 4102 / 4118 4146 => 0.6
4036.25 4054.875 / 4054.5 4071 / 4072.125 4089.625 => -0.7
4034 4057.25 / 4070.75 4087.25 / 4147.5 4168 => -0.1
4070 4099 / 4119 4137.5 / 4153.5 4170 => 0.2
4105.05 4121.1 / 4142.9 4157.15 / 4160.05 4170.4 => 0.2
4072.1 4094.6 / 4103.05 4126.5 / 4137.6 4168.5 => 0.6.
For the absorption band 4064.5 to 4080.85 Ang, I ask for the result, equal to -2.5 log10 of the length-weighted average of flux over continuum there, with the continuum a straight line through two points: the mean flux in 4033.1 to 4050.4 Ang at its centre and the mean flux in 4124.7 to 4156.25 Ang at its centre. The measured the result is -0.07 mag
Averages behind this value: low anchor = 6.44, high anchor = 6.18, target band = 6.79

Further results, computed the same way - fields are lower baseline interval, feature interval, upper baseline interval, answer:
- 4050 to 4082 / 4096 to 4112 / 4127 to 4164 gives 0.05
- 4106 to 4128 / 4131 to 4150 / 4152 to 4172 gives -0.02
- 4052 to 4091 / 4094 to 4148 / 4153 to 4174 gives 0.01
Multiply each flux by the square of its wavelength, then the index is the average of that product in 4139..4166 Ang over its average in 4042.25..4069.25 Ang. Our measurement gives 1.01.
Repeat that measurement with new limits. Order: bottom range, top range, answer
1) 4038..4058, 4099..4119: 1.00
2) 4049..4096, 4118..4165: 1.00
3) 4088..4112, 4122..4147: 1.03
